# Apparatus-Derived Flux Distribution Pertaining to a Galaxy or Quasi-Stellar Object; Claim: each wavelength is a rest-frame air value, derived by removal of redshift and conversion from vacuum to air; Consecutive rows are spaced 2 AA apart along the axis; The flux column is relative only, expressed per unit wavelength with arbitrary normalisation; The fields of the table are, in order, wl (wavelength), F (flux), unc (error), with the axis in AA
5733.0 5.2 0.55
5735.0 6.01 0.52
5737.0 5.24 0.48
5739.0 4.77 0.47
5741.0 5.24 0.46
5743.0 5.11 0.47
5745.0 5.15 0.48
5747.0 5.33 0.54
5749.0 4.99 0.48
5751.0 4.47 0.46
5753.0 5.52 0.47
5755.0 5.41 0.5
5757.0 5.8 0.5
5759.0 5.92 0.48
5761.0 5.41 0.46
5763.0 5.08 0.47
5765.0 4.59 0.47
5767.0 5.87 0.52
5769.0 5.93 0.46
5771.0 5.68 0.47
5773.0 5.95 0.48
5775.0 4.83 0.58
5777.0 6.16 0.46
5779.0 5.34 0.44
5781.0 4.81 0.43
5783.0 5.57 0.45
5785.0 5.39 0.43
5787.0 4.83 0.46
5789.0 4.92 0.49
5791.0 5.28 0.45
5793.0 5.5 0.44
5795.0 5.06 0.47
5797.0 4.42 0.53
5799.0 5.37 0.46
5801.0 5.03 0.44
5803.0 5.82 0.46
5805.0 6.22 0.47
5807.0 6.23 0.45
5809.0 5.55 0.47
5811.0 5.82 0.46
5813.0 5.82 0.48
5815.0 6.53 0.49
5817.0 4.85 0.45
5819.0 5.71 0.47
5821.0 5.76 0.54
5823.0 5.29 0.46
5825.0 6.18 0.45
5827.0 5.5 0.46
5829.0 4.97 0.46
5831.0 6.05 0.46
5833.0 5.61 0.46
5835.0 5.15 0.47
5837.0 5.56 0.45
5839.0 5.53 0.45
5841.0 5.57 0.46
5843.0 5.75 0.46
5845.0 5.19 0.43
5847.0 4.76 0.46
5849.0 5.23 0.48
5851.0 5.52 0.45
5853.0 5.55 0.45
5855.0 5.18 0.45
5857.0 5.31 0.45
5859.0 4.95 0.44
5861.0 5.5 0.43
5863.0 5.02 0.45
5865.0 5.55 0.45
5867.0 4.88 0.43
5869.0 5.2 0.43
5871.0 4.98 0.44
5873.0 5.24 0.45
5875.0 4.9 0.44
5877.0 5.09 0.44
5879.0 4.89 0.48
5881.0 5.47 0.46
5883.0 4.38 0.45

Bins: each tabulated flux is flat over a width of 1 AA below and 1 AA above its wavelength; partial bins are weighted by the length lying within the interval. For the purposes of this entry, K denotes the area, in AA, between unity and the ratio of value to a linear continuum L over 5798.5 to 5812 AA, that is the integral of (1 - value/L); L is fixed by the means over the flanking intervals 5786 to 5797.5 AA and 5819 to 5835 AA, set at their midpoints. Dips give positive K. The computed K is -1.25 AA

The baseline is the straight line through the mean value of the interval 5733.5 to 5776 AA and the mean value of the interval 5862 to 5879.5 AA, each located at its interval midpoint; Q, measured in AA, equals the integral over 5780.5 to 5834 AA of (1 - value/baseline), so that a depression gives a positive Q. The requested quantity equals -2.7 AA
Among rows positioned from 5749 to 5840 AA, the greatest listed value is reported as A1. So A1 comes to 6.53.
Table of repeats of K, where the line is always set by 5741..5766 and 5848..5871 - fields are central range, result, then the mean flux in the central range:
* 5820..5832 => -0.9 AA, 5.62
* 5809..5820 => -1.0 AA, 5.73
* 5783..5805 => 0.0 AA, 5.23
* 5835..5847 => -0.4 AA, 5.43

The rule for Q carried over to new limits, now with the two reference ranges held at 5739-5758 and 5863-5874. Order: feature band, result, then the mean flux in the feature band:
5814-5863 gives -2.75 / 5.46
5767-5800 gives -0.92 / 5.33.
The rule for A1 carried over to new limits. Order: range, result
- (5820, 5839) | 6.18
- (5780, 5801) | 5.57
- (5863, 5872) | 5.55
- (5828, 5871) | 6.05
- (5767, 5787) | 6.16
